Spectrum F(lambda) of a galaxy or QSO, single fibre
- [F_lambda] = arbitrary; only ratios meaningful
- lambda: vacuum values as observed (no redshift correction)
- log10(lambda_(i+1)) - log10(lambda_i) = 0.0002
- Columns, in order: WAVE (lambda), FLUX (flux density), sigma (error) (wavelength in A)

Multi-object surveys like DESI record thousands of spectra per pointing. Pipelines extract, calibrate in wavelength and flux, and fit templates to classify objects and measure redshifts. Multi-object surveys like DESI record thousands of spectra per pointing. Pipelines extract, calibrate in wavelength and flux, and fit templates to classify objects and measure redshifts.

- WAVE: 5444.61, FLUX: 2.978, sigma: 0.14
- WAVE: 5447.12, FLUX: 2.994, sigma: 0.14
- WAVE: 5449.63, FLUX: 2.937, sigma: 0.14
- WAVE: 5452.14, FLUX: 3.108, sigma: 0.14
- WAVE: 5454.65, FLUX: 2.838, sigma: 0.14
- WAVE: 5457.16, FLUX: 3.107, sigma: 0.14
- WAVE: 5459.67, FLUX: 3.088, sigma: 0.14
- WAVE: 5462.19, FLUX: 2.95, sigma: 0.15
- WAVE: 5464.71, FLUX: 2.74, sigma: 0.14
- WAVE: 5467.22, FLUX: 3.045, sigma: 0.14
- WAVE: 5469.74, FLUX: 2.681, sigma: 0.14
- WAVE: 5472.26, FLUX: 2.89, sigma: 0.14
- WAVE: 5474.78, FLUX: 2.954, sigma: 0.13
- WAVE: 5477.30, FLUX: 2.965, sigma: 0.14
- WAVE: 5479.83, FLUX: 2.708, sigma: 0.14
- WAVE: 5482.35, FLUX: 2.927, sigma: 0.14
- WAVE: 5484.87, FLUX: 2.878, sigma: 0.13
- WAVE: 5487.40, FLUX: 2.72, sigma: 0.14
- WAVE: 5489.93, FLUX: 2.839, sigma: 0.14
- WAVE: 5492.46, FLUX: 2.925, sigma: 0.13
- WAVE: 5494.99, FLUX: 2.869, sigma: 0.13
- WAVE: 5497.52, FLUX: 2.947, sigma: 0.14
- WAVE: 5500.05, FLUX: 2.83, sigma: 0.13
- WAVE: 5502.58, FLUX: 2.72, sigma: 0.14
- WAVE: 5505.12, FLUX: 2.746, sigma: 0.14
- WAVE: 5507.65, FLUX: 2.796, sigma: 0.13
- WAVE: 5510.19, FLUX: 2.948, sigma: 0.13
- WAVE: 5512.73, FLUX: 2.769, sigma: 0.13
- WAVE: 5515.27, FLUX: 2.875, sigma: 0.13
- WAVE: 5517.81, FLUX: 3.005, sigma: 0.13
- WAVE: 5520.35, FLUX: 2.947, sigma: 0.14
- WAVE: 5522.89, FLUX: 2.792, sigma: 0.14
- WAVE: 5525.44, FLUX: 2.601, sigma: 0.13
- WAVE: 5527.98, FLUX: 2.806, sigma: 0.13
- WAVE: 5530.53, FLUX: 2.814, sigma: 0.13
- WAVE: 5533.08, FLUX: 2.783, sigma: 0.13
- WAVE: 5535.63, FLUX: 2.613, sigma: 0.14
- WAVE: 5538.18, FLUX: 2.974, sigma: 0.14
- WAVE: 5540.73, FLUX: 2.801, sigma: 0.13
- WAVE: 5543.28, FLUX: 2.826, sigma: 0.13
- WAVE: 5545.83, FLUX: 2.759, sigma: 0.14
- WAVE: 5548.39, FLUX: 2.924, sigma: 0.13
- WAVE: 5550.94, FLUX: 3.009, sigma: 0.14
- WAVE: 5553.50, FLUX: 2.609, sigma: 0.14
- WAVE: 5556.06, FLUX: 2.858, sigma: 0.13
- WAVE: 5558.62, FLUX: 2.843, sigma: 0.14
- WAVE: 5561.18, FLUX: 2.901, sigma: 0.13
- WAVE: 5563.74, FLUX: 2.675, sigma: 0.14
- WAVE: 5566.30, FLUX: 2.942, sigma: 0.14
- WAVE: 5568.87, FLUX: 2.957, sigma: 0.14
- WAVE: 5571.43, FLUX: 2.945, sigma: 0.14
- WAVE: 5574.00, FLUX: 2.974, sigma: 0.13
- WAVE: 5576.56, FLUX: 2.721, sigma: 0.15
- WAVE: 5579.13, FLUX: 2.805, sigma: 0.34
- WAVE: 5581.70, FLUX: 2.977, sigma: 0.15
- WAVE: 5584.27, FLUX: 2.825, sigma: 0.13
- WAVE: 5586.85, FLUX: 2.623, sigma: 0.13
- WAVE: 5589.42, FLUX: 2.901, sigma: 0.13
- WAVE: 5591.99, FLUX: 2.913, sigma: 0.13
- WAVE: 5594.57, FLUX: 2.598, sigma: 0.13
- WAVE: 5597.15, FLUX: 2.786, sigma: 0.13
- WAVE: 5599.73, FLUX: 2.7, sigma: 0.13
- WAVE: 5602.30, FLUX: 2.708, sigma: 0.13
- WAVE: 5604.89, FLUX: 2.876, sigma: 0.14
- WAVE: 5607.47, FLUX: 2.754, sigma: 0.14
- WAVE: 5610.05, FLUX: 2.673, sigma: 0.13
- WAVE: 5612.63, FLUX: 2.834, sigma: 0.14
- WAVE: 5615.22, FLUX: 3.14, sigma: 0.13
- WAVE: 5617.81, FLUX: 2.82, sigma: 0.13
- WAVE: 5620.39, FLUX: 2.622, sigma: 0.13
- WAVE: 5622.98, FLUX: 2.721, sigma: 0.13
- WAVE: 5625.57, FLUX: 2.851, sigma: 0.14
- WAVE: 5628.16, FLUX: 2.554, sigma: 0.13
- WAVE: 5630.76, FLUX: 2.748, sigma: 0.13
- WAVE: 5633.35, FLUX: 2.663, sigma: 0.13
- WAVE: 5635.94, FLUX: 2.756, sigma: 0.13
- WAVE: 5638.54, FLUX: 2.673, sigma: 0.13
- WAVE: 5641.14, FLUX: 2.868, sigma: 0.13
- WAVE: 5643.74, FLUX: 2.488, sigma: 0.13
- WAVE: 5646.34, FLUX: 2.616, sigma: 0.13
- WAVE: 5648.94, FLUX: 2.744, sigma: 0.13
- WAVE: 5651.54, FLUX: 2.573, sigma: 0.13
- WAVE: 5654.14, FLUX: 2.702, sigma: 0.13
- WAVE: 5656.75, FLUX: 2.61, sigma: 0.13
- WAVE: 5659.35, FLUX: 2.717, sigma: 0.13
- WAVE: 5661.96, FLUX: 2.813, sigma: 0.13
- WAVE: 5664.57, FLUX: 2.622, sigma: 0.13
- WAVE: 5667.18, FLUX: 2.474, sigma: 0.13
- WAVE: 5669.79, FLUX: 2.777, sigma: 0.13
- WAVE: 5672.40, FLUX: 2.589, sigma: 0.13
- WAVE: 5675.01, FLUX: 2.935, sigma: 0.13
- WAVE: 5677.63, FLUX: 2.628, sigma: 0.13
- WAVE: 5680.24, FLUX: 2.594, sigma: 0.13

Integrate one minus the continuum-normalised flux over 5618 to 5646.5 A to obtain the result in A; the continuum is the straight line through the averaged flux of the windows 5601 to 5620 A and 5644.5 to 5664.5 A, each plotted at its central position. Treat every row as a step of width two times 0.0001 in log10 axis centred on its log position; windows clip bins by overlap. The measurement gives 0.54 A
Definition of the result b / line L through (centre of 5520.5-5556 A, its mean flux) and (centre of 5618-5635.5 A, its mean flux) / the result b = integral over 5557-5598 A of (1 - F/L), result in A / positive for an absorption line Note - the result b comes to -1.2 A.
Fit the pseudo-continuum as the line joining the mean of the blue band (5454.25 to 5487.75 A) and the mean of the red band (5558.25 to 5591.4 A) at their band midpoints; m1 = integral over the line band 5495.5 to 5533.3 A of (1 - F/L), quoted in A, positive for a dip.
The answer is 0.7 A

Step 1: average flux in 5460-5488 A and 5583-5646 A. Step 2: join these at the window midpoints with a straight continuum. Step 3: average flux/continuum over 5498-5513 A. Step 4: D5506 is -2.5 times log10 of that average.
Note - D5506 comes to 0.01 mag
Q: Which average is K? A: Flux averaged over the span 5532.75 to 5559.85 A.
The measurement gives 2.82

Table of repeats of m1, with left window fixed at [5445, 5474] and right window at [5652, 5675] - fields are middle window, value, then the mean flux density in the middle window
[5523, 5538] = 0.5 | 2.75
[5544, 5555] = 0.0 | 2.83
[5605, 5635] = -0.4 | 2.77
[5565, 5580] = -0.5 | 2.89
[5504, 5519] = 0.1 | 2.86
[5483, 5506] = 0.5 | 2.83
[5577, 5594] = -0.3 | 2.82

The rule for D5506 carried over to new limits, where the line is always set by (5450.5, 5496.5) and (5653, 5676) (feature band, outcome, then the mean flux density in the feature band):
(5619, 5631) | 0.02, 2.7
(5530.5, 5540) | 0.02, 2.79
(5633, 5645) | 0.01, 2.69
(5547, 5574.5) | -0.03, 2.87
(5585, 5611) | 0.00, 2.76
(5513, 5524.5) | -0.01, 2.88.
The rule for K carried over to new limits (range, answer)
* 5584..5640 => 2.76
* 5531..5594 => 2.84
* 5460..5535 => 2.84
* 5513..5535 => 2.82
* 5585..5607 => 2.76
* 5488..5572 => 2.84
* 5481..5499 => 2.87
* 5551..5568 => 2.82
